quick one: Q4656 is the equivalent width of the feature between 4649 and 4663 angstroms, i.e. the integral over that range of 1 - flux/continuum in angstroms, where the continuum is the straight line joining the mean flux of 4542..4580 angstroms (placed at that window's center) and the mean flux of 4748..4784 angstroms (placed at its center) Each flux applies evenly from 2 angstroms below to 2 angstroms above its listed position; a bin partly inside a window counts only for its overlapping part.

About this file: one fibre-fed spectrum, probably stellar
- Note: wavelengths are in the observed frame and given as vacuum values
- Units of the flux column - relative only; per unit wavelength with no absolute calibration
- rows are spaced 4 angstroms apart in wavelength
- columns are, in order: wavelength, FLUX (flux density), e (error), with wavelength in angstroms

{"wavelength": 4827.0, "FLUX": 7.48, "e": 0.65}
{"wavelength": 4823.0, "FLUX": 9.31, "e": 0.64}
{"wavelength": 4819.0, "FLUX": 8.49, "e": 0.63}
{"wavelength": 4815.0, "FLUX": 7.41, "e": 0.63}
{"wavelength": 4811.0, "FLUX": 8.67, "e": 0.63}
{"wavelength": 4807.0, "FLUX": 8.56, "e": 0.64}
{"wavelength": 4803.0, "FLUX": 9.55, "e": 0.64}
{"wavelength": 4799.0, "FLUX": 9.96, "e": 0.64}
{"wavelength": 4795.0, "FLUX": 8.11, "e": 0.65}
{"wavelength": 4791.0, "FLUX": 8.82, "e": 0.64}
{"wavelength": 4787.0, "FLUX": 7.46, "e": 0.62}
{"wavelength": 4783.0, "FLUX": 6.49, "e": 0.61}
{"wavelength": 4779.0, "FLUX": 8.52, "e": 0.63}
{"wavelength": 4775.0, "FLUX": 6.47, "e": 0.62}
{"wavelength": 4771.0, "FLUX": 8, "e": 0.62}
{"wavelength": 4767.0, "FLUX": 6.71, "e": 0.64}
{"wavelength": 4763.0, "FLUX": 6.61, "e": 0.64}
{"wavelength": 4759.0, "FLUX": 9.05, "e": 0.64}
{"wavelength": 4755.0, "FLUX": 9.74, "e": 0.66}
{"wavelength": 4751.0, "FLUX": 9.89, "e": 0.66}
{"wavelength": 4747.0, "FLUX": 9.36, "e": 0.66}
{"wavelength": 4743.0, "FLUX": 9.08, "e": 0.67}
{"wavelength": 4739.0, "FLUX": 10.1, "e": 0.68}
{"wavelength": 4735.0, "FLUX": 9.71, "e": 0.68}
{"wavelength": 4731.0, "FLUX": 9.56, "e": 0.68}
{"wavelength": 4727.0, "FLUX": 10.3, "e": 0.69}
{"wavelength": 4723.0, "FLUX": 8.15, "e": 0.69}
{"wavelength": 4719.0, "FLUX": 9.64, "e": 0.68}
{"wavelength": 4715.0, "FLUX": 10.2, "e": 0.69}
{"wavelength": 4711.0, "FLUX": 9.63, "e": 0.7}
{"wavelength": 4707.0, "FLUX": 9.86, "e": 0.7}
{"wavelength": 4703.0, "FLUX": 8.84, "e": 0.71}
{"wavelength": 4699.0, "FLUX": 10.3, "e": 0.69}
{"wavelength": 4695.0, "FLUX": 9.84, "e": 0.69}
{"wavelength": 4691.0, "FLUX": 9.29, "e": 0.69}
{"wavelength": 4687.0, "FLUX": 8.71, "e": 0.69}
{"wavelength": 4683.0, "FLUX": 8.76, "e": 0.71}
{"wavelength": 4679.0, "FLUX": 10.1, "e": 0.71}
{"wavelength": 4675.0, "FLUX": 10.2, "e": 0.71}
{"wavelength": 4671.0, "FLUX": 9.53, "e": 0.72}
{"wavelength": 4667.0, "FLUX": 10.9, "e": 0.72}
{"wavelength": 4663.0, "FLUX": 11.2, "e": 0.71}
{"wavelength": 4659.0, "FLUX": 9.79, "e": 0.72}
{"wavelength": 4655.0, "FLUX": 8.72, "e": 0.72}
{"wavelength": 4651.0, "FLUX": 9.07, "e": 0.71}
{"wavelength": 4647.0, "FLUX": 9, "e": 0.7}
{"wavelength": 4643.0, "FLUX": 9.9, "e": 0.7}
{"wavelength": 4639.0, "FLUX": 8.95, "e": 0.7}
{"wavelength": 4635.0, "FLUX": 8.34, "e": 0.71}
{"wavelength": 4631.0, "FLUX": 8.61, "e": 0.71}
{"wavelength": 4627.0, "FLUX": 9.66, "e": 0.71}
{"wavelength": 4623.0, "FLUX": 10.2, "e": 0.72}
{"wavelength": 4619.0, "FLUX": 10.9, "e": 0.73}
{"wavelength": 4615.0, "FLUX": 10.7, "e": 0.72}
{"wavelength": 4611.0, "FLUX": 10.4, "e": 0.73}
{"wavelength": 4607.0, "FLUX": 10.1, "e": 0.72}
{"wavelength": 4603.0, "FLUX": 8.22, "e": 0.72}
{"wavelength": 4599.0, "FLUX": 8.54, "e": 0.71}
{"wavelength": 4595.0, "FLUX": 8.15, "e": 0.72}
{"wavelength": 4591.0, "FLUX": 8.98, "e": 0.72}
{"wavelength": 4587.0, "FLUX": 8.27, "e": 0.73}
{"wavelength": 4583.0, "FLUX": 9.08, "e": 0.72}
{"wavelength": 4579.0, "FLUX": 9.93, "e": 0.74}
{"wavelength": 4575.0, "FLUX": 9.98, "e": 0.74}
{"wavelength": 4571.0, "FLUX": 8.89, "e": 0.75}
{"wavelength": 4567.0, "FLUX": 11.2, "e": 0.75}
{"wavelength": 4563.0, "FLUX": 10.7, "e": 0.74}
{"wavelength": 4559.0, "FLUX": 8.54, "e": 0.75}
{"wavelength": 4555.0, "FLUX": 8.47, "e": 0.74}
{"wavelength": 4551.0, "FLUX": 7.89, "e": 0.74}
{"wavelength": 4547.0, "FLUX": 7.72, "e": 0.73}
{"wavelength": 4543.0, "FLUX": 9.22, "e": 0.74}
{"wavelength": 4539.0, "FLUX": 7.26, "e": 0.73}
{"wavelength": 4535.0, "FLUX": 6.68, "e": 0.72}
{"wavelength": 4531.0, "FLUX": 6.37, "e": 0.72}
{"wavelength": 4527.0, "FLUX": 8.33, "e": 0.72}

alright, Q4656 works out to -1.3 angstroms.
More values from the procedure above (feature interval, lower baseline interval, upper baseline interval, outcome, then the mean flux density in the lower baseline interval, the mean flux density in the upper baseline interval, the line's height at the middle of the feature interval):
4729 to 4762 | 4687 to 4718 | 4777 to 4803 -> -1.7 angstroms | 9.64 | 8.33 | 9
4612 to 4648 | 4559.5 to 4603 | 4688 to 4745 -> -0.9 angstroms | 9.29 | 9.59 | 9.4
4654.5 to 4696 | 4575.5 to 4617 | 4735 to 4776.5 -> -3.9 angstroms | 9.26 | 8.58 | 8.93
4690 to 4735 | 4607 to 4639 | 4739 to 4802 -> -3.5 angstroms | 9.79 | 8.36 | 8.92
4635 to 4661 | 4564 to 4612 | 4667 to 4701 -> 1.0 angstroms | 9.32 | 9.67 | 9.54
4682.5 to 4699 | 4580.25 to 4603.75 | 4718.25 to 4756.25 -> -0.1 angstroms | 8.6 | 9.55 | 9.24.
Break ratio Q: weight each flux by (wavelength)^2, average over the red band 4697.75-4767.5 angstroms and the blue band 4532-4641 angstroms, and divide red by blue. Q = 1.09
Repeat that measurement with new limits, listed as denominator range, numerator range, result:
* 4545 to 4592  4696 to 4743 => 1.13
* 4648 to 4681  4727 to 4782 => 0.91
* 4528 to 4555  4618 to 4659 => 1.27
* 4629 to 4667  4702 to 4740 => 1.06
